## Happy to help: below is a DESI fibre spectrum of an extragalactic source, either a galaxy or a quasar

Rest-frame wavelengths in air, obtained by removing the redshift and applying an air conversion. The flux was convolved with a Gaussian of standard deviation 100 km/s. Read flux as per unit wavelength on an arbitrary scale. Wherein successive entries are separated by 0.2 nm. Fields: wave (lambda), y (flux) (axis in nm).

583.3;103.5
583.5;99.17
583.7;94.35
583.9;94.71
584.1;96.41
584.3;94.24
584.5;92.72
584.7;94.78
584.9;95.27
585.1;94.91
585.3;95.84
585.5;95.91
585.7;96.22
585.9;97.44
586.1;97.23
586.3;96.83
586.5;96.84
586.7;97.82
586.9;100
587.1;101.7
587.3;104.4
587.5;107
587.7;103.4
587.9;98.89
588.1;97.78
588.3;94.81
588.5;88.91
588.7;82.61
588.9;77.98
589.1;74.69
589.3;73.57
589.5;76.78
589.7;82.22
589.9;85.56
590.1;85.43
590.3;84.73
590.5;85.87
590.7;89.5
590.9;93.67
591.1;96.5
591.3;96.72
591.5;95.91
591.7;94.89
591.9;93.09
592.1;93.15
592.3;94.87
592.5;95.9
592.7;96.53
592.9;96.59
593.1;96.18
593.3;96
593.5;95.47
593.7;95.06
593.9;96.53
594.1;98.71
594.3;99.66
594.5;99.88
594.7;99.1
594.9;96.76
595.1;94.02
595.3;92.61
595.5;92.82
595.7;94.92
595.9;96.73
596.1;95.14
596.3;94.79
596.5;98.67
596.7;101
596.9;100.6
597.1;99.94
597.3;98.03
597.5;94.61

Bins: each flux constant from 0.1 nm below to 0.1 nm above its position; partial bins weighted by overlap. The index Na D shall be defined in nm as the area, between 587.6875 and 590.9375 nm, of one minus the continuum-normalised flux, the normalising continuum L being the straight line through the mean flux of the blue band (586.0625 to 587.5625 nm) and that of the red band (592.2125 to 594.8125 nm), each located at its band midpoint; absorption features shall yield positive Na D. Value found 0.42 nm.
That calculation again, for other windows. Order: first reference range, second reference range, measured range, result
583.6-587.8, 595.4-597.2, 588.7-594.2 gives 0.40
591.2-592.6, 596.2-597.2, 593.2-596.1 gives 0.03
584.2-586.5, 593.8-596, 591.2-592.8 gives 0.02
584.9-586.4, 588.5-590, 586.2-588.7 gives -0.30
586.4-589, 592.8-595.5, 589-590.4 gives 0.23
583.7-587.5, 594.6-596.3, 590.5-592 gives 0.04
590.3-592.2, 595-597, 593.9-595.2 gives -0.04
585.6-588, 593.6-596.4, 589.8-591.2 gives 0.13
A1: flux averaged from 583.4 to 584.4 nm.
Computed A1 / 95.8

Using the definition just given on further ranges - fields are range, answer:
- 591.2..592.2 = 94.8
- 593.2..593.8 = 95.5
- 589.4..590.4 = 82.9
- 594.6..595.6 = 95.1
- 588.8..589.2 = 76.3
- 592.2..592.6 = 95.4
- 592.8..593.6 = 96.1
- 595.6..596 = 95.8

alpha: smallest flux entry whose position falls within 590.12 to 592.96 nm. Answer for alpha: 84.73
